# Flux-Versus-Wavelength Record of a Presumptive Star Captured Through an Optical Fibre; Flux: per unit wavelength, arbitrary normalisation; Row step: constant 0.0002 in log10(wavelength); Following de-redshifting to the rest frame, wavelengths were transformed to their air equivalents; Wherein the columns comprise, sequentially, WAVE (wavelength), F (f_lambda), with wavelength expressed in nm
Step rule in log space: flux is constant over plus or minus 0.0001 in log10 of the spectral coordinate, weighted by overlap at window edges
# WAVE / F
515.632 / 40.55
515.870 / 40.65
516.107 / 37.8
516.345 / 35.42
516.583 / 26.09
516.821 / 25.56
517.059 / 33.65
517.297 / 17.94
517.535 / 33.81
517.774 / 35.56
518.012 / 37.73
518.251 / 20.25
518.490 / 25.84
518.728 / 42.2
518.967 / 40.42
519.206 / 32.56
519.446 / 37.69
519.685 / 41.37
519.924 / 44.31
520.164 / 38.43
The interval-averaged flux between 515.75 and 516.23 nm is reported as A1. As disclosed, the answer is 39.2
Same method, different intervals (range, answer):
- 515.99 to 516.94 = 31.2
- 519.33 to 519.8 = 39.5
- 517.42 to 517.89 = 34.6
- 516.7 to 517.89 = 29.3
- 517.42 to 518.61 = 30.6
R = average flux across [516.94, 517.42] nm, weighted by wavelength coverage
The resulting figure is 25.9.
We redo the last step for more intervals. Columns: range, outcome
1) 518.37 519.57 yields 35.8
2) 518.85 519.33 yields 36.4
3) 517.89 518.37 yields 29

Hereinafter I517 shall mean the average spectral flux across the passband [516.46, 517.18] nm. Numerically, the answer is 28.4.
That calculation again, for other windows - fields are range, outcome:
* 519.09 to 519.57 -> 35.2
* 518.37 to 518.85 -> 34.1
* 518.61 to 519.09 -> 41.2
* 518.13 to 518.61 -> 23.1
